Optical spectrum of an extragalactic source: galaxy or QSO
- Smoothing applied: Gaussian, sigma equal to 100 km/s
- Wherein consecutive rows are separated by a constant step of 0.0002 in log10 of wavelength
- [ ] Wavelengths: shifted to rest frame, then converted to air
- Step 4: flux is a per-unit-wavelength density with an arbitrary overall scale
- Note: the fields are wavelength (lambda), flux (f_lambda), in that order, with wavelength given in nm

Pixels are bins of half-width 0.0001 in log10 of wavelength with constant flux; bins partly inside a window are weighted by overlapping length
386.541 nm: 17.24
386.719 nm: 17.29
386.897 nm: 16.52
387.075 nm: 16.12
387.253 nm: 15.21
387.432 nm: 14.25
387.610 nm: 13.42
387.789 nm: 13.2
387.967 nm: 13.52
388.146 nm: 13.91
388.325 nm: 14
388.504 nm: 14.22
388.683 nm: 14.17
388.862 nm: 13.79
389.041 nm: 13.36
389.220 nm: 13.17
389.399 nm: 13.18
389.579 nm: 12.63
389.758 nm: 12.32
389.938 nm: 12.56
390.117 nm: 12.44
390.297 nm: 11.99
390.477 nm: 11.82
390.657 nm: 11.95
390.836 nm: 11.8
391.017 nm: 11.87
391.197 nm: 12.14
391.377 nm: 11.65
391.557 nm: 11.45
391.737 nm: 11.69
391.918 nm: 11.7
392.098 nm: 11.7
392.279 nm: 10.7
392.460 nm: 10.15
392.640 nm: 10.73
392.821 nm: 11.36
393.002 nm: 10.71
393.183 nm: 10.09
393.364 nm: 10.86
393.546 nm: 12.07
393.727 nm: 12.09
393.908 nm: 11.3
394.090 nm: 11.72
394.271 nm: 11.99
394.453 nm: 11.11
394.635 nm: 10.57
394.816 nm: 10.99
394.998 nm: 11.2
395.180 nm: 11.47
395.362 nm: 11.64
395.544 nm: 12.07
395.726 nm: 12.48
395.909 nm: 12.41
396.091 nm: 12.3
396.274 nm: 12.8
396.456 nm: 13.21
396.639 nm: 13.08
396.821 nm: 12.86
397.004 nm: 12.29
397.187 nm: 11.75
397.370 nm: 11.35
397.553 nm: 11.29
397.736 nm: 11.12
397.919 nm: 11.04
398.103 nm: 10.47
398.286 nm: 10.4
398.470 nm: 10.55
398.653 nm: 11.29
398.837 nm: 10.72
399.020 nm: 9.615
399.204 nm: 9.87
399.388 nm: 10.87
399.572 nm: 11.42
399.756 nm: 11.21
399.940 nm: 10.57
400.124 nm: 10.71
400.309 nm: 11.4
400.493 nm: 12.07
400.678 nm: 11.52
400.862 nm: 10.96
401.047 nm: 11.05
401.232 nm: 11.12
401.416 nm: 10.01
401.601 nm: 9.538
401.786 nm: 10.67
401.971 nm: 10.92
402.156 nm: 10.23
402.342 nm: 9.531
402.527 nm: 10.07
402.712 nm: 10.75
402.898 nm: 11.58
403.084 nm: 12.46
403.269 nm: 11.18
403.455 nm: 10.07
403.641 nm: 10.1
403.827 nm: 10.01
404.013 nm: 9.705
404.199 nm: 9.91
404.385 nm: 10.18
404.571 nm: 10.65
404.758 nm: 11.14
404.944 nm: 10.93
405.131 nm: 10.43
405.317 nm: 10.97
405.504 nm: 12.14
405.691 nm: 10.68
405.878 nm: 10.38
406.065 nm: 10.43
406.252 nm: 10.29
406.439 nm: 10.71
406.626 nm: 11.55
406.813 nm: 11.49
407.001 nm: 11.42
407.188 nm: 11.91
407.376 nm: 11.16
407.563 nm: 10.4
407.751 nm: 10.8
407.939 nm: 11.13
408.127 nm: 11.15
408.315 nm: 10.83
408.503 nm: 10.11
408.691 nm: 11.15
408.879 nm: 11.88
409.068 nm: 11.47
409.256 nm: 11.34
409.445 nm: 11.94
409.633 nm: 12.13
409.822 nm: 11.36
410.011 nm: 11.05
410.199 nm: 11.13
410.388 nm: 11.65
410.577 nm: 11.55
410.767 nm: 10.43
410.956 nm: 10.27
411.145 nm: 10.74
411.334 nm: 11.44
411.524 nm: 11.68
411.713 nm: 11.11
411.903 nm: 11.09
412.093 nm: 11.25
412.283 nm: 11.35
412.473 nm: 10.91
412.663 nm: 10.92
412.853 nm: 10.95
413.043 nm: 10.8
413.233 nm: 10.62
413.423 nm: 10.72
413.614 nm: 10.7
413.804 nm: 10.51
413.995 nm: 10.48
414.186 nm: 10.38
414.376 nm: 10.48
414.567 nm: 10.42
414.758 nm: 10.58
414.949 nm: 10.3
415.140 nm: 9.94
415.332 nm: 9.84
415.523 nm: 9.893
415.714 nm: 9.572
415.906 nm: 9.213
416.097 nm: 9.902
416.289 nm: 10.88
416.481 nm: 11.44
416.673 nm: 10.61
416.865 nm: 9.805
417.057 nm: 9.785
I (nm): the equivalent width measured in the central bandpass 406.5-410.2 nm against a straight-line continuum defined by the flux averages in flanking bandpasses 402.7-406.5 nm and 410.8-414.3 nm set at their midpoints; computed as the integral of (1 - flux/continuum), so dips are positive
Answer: -0.17 nm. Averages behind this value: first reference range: 10.7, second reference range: 10.9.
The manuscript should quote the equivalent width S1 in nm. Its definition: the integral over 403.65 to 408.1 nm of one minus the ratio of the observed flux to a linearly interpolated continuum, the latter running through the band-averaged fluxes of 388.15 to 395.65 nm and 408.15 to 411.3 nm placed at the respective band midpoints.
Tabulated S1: 0.22 nm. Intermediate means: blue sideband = 11.9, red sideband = 11.2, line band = 10.8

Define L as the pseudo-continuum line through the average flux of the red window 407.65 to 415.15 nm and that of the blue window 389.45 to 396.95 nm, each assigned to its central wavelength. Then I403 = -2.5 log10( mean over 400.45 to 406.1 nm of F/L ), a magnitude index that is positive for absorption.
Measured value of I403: 0.064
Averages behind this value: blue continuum 11.8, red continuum 11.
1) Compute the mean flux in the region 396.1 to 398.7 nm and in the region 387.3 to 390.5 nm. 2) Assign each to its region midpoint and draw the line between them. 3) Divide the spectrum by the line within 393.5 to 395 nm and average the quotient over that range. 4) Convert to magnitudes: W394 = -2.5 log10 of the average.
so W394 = 0.08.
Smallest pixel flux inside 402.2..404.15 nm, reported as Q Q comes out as 9.531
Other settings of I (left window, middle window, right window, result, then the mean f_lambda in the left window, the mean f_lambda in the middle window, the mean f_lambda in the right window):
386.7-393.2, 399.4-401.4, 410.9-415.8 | 0.11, 12.8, 11.1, 10.7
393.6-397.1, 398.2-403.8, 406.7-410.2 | 0.45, 12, 10.7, 11.3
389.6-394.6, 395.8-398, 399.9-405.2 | -0.19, 11.6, 12.1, 10.7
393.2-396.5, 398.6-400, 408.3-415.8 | 0.10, 11.7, 10.7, 10.9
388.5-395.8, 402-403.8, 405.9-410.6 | 0.12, 11.8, 10.6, 11.2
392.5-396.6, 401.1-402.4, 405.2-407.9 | 0.11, 11.6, 10.3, 11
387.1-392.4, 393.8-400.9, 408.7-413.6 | 0.45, 12.8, 11.4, 11.2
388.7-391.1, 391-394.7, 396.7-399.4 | 0.22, 12.6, 11.3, 11.1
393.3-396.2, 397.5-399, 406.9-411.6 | 0.10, 11.7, 10.8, 11.2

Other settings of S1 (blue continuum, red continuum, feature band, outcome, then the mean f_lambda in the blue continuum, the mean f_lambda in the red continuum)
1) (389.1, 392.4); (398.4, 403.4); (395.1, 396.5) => -0.104 nm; 12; 10.8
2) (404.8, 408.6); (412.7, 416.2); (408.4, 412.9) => -0.248 nm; 10.9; 10.3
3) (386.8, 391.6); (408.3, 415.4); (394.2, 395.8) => 0.146 nm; 13.2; 10.9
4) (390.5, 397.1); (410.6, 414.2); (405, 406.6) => 0.053 nm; 11.7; 10.9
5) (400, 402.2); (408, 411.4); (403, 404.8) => 0.075 nm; 10.9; 11.2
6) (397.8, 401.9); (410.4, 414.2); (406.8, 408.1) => -0.036 nm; 10.8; 10.9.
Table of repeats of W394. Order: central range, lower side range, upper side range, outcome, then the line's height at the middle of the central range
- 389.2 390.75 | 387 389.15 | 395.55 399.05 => 0.10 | 13.6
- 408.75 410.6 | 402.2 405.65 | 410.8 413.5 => -0.06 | 10.9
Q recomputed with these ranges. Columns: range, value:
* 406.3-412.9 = 10.11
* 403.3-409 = 9.705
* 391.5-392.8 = 10.15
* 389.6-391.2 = 11.8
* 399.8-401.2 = 10.57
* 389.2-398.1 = 10.09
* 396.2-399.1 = 9.615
